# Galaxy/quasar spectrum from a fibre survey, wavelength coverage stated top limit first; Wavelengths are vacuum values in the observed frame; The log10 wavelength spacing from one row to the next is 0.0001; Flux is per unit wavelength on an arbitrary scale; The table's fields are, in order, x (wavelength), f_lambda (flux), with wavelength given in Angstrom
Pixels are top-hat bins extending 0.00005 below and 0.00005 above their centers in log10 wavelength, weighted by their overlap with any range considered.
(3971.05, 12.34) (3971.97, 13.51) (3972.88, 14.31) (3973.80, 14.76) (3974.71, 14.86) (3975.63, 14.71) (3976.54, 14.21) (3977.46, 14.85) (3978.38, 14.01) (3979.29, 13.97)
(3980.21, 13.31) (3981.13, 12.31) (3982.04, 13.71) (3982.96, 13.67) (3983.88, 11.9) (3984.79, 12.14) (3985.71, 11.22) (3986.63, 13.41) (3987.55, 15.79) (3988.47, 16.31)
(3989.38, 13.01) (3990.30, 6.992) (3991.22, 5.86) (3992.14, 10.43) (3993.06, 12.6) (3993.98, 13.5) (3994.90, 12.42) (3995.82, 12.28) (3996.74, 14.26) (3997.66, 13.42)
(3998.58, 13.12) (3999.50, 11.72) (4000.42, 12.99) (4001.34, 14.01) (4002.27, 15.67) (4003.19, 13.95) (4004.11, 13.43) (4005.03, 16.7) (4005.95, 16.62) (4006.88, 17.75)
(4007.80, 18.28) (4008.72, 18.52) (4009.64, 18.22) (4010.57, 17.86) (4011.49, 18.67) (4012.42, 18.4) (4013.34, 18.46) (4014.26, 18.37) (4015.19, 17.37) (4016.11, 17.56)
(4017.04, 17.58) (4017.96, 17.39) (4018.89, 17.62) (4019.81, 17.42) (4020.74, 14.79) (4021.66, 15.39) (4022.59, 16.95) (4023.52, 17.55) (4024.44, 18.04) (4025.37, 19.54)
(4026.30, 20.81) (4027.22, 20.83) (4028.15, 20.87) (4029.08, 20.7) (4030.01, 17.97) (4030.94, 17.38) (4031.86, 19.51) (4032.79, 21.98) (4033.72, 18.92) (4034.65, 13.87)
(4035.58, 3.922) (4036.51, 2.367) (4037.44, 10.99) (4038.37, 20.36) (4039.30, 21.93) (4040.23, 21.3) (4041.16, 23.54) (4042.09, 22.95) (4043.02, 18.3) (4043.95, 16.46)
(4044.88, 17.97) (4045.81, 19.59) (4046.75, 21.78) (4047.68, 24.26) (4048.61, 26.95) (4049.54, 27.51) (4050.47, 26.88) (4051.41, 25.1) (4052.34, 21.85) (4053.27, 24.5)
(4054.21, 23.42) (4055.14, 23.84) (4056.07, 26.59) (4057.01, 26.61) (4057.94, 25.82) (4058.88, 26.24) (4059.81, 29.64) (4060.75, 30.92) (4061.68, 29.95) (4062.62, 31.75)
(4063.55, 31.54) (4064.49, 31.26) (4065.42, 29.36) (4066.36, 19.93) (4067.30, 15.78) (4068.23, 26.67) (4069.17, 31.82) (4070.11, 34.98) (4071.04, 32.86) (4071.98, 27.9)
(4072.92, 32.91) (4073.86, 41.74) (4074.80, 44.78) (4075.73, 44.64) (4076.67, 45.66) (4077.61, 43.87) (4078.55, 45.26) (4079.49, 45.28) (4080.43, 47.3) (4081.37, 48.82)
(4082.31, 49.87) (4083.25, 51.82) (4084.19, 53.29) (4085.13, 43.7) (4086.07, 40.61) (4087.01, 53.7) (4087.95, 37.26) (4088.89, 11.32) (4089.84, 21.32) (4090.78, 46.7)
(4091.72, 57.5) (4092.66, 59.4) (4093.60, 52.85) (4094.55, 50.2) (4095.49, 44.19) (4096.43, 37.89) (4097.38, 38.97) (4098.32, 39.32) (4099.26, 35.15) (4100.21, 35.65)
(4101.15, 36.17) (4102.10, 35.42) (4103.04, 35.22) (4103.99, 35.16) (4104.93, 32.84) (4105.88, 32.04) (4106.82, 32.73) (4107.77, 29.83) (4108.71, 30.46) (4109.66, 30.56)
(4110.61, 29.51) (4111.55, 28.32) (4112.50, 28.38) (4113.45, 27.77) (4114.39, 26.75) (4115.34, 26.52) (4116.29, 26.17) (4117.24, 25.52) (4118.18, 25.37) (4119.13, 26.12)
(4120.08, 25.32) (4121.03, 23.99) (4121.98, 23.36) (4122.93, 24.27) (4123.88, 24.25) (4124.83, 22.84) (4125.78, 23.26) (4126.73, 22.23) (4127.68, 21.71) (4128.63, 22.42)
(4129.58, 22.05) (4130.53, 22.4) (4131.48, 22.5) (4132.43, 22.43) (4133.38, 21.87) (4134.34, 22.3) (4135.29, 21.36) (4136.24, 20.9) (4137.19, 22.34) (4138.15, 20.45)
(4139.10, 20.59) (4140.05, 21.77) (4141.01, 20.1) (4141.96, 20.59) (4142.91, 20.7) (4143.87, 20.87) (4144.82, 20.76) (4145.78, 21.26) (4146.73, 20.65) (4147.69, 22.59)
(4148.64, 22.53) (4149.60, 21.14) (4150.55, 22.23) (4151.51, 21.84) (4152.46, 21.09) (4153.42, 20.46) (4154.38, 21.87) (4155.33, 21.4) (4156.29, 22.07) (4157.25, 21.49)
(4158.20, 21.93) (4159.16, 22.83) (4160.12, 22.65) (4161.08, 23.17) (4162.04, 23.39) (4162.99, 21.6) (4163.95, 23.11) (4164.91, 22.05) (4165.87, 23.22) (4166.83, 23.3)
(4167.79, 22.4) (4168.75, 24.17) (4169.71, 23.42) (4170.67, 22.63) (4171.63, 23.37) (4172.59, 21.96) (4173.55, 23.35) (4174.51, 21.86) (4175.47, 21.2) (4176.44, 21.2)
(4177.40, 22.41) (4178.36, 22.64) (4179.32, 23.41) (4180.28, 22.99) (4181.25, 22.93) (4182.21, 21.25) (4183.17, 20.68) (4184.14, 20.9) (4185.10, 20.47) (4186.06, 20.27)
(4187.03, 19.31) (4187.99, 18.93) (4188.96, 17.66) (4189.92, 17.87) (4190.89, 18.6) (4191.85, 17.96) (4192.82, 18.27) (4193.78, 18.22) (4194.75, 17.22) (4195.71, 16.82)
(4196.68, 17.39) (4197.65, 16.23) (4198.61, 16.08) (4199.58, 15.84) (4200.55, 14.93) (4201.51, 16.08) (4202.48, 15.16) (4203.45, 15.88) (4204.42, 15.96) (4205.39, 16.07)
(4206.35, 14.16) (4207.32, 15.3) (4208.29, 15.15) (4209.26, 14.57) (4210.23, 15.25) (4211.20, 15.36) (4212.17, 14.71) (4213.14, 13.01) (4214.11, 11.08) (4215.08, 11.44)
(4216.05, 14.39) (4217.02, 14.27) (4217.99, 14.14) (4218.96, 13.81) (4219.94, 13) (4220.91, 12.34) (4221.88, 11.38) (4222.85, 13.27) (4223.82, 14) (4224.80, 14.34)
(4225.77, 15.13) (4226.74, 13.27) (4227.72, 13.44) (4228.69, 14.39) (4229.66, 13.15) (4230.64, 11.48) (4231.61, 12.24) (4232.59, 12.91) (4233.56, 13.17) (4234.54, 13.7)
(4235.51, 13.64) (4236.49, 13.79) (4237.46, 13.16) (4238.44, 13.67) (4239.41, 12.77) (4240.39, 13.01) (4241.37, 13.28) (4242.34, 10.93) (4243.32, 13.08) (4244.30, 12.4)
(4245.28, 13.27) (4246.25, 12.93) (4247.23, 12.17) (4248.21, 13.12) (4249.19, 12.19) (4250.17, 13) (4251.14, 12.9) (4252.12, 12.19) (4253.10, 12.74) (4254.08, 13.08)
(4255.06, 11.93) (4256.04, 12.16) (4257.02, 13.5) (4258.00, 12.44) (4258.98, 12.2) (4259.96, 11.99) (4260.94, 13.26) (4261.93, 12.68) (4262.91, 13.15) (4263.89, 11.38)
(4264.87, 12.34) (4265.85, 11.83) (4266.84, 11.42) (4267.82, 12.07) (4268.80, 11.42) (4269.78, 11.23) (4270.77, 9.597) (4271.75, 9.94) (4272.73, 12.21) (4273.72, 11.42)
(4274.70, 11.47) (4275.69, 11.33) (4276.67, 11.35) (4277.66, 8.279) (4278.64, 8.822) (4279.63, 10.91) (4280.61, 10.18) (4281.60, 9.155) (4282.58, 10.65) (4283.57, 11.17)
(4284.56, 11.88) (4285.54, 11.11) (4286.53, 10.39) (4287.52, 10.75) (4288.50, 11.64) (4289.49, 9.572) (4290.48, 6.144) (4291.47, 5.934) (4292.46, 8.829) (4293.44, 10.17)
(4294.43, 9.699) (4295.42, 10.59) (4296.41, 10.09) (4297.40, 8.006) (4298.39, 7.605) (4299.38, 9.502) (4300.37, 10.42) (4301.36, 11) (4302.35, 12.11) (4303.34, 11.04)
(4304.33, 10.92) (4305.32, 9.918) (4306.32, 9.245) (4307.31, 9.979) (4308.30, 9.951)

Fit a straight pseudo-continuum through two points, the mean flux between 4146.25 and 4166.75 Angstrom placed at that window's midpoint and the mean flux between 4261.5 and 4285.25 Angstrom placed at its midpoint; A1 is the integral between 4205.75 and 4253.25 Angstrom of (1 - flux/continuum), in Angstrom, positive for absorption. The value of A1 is 5.8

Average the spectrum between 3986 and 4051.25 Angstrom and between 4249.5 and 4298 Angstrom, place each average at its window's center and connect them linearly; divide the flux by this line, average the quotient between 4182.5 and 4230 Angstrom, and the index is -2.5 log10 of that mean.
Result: -0.24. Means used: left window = 16.9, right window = 11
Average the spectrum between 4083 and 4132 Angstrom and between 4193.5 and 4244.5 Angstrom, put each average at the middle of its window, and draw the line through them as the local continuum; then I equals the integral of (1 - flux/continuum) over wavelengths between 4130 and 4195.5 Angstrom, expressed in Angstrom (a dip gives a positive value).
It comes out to 5.13 Angstrom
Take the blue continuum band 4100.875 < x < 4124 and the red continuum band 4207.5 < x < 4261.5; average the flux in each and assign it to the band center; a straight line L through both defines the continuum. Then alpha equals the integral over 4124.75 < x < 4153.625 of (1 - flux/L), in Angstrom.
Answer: 4.3 Angstrom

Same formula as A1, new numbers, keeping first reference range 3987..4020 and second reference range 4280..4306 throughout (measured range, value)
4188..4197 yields -4.7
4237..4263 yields -4.8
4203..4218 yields -4.0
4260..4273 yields -1.6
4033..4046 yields -2.0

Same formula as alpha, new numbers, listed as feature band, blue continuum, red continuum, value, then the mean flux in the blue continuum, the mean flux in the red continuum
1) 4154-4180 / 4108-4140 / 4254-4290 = -2.49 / 24.4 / 11.3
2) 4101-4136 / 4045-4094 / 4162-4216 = 1.95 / 34.4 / 18.9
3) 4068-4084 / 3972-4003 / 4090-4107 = -2.75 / 13.1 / 40.8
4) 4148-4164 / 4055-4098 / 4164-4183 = 2.06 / 37.6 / 22.6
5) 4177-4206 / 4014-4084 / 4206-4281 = -4.24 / 25.7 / 12.7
